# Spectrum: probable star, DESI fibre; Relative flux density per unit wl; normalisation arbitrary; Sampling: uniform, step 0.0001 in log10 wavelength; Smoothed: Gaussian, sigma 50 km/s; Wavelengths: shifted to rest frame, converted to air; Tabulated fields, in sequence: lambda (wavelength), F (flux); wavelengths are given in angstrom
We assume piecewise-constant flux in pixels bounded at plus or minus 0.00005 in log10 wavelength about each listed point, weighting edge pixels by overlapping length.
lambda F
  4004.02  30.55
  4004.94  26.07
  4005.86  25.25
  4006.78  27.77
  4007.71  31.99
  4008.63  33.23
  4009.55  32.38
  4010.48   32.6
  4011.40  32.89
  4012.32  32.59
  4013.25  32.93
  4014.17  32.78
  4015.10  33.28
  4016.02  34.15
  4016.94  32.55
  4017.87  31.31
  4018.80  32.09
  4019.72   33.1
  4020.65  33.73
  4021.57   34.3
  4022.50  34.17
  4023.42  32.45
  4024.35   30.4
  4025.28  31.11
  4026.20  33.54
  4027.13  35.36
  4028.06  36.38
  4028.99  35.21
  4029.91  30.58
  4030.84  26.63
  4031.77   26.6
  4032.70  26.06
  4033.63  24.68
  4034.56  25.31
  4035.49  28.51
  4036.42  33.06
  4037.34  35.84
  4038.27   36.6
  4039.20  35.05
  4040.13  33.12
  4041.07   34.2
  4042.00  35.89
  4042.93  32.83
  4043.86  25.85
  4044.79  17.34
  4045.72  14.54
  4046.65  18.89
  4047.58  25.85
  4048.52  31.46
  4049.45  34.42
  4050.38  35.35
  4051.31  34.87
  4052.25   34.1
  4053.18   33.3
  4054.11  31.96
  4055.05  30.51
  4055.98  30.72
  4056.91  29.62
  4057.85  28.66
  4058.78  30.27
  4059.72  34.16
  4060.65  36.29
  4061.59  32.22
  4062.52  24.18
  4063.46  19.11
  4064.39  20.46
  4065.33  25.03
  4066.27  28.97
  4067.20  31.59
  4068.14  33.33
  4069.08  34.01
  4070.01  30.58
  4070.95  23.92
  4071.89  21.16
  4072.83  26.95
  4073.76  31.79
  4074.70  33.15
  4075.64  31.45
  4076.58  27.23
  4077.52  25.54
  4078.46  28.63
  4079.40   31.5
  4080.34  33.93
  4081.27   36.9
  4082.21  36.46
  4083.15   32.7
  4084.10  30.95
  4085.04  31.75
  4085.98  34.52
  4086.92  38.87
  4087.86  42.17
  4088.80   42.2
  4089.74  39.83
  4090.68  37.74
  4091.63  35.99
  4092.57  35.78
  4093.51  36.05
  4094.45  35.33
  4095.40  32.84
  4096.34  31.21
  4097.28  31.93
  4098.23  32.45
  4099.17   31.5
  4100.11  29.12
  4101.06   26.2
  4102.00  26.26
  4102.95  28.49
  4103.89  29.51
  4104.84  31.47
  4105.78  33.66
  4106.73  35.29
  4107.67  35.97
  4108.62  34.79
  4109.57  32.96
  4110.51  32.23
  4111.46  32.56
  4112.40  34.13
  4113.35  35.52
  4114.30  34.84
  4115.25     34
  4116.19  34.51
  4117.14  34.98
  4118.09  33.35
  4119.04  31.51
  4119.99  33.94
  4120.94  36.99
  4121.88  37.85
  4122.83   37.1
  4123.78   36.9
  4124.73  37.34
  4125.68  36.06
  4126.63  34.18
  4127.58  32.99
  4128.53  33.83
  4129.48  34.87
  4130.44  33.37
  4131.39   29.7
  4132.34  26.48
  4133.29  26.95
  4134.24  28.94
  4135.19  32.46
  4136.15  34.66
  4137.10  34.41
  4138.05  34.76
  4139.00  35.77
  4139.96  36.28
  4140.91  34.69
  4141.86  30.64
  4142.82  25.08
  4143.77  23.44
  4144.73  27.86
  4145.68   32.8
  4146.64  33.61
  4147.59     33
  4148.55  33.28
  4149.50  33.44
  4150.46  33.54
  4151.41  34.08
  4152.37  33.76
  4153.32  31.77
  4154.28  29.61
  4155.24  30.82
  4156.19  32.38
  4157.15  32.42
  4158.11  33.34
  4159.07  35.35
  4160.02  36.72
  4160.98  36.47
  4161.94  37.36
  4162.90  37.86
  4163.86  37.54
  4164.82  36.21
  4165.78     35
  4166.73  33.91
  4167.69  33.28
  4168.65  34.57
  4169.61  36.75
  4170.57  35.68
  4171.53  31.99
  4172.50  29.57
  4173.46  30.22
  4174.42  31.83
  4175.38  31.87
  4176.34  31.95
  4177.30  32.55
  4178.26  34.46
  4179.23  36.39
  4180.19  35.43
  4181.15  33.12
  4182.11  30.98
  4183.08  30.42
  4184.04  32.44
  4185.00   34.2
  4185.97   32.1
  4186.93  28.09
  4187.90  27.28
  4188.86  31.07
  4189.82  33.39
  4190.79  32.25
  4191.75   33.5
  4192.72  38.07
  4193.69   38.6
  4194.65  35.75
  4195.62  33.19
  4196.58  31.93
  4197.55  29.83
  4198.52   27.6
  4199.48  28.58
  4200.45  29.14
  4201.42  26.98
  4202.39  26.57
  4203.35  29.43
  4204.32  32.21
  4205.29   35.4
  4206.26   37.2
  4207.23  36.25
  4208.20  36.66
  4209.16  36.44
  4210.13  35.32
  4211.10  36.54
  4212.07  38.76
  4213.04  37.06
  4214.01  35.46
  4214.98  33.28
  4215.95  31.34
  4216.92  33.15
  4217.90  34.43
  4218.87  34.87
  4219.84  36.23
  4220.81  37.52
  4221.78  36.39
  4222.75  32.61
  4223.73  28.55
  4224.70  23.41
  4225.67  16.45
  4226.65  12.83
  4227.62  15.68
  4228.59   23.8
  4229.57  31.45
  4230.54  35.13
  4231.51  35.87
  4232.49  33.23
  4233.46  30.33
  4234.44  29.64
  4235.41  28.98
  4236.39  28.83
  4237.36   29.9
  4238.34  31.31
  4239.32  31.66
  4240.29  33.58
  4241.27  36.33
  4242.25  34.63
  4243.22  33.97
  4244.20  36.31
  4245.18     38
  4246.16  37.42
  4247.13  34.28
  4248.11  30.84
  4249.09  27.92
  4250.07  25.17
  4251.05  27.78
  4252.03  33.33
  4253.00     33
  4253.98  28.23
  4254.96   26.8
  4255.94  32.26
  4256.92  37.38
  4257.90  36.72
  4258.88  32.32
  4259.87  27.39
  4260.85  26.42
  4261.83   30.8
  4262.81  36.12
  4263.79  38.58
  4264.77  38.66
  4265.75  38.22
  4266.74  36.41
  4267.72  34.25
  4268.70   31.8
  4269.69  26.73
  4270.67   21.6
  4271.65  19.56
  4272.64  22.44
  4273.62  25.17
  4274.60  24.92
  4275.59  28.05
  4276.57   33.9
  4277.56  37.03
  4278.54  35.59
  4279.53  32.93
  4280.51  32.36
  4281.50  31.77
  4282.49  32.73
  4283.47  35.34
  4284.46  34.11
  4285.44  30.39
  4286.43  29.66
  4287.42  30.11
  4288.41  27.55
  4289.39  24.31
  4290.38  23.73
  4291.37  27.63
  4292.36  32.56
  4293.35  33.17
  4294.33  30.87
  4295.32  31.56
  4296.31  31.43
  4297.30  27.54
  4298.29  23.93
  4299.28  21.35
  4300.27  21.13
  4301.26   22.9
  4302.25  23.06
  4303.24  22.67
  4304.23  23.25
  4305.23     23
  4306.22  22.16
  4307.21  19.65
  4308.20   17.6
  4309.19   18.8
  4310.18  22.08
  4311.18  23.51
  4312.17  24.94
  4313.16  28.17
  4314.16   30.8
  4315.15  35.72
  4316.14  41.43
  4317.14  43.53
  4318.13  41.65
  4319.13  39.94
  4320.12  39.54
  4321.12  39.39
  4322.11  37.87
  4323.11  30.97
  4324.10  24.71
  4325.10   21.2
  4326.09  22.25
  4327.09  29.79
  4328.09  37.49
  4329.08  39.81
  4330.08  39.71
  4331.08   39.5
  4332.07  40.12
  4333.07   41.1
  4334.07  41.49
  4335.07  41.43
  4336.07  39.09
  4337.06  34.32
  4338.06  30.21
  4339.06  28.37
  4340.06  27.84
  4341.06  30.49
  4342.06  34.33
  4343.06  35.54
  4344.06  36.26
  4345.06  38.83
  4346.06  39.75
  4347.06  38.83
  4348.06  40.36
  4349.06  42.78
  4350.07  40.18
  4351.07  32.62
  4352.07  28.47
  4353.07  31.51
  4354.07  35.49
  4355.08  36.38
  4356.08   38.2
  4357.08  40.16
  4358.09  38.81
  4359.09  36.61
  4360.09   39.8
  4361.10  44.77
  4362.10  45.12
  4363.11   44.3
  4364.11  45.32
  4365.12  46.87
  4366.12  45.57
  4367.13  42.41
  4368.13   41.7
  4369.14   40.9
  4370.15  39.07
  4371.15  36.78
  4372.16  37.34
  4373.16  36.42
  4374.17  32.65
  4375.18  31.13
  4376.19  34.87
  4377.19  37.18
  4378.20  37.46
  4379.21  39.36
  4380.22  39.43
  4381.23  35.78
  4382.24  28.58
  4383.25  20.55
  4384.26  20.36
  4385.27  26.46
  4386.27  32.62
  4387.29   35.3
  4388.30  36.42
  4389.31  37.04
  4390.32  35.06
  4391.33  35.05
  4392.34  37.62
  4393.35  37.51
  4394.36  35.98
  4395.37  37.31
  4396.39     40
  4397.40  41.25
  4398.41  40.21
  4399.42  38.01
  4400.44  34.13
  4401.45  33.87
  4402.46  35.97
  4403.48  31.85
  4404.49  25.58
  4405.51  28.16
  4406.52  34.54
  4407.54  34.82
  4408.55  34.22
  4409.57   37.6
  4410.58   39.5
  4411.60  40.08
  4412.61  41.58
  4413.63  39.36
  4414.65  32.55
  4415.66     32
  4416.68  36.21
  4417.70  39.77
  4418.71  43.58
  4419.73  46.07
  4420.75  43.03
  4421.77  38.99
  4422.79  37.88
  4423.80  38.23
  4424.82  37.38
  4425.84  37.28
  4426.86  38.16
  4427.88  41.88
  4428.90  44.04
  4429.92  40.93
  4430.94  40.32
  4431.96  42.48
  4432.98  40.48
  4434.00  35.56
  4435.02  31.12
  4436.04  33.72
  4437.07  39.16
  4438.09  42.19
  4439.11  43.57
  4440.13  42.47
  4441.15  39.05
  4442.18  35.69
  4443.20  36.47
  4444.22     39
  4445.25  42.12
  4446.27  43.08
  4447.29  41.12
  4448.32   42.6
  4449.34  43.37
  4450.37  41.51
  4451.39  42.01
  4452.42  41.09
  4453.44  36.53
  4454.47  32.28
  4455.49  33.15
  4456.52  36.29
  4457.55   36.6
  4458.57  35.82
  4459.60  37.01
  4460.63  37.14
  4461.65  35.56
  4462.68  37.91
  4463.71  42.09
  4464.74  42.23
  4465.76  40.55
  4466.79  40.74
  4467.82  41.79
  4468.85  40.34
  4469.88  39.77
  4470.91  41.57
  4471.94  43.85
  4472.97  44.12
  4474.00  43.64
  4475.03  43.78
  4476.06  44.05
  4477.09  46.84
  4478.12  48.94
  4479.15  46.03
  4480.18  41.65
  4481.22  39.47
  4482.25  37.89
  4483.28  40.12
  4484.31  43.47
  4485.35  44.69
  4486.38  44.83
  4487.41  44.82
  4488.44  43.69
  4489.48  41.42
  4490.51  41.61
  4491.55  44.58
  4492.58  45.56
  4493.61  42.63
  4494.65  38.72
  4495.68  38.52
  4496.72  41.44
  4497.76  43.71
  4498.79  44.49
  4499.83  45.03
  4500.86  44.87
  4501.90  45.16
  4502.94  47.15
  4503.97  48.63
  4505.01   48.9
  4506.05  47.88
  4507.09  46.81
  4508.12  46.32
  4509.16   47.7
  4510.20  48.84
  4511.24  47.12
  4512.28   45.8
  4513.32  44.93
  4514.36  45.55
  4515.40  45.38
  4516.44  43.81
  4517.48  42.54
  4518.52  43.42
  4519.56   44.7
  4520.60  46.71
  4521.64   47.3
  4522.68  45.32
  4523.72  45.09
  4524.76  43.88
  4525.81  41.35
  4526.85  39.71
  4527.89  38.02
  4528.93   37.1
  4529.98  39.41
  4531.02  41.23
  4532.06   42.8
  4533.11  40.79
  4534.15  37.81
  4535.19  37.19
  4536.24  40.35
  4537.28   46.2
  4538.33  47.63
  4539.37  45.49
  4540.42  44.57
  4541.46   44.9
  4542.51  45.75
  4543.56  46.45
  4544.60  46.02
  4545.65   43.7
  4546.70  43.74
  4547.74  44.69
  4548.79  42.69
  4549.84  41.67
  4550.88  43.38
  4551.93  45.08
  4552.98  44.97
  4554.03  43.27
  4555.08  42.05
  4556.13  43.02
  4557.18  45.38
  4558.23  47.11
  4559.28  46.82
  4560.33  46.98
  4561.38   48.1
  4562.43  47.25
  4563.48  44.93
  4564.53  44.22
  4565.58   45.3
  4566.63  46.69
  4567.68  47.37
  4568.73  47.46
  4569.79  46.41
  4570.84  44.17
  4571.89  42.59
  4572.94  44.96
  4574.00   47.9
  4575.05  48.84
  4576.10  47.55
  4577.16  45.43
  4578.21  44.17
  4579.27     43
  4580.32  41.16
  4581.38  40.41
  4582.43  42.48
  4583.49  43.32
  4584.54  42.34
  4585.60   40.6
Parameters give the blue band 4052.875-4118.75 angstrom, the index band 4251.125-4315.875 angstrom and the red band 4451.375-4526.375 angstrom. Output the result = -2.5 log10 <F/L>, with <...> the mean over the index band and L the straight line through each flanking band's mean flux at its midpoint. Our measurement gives 0.274 mag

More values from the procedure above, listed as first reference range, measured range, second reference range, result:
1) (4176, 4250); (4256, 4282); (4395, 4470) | 0.08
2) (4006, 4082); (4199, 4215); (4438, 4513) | 0.04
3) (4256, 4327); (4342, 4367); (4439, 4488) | -0.16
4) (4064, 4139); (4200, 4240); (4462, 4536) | 0.14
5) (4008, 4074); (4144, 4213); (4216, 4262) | -0.08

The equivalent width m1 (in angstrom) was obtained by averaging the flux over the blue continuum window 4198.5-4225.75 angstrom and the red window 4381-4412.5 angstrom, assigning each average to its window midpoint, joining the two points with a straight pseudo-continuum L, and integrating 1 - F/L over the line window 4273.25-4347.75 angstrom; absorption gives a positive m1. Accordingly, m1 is 5.5 angstrom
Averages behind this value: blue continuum 32.9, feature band 31.2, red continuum 34.3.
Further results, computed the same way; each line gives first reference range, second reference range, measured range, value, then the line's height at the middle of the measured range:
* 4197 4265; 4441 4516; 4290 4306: 3.9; 34.6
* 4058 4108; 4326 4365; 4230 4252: 1.7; 35.1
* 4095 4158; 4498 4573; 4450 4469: 1.8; 42.4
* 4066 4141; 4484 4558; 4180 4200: 1.7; 35.3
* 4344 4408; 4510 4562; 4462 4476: -0.3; 40.8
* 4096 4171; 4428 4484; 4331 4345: 0.7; 37.7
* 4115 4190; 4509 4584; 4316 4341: 1.7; 38.1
